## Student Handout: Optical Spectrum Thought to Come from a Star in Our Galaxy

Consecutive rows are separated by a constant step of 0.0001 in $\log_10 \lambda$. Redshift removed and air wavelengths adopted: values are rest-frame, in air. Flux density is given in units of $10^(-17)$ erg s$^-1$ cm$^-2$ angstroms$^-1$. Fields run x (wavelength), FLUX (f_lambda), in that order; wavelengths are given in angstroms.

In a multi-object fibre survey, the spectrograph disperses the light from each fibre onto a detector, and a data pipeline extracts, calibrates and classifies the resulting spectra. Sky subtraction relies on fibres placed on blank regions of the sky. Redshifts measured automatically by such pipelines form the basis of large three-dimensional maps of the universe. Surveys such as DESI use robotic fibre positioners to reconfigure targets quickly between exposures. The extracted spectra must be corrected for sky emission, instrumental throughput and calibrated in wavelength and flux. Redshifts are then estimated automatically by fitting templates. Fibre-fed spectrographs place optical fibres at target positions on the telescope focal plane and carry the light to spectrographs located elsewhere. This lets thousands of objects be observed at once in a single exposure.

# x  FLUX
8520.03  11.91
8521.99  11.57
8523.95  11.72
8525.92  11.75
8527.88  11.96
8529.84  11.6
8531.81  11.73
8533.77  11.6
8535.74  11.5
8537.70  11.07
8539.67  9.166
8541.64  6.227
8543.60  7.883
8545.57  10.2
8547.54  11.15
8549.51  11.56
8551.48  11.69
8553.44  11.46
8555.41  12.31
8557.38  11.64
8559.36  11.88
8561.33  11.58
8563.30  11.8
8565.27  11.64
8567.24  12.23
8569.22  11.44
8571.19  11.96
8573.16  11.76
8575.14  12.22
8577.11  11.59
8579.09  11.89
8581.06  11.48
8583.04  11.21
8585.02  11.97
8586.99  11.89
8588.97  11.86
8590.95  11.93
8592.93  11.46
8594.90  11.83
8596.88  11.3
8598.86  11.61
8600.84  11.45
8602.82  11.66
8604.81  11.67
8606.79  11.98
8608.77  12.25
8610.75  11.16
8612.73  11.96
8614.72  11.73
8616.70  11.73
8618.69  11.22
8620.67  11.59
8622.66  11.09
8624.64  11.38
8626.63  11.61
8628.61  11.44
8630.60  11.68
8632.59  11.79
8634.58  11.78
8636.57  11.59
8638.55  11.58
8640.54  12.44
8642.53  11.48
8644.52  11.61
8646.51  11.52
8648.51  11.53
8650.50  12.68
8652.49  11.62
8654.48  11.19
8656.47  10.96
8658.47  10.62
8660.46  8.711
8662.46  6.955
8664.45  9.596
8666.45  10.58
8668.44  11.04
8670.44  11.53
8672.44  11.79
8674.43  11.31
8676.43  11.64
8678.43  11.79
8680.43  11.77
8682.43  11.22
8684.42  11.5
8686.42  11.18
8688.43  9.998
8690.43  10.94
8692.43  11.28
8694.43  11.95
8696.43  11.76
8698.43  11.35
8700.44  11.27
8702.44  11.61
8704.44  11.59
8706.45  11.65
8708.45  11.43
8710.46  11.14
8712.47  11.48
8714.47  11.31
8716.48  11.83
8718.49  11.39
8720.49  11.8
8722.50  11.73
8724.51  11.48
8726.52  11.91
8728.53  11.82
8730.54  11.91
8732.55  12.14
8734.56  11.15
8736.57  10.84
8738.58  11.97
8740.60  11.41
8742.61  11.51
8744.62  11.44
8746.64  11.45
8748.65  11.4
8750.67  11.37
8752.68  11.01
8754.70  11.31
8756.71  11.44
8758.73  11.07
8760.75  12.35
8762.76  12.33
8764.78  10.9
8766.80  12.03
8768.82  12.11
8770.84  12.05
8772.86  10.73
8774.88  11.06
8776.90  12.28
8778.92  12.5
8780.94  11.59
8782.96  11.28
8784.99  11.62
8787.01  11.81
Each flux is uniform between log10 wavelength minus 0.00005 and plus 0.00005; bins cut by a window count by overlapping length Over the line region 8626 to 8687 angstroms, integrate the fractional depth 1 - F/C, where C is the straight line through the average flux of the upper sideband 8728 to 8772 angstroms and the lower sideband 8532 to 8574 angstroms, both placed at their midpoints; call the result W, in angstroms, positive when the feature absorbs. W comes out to 0.6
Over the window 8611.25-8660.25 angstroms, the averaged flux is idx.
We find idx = 11.5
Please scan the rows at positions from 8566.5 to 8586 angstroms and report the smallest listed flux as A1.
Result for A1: 11.21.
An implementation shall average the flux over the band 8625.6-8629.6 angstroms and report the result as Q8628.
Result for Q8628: 11.5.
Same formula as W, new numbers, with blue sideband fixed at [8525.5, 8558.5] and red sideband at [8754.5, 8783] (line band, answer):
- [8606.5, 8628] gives -0.9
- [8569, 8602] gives -2.1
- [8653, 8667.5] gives 1.8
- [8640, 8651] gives -0.6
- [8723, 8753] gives 0.1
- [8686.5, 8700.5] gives 0.2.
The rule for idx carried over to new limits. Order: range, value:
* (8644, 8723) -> 11.2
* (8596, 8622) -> 11.6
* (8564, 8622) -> 11.7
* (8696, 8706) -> 11.5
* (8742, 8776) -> 11.5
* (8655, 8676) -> 10.4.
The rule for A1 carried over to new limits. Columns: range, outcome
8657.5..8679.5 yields 6.955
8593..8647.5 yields 11.09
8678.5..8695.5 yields 9.998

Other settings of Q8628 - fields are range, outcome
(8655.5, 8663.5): 9.3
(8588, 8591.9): 11.9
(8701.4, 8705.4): 11.6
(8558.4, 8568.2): 11.8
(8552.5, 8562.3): 11.8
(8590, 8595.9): 11.8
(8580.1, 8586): 11.5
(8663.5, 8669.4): 10.4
